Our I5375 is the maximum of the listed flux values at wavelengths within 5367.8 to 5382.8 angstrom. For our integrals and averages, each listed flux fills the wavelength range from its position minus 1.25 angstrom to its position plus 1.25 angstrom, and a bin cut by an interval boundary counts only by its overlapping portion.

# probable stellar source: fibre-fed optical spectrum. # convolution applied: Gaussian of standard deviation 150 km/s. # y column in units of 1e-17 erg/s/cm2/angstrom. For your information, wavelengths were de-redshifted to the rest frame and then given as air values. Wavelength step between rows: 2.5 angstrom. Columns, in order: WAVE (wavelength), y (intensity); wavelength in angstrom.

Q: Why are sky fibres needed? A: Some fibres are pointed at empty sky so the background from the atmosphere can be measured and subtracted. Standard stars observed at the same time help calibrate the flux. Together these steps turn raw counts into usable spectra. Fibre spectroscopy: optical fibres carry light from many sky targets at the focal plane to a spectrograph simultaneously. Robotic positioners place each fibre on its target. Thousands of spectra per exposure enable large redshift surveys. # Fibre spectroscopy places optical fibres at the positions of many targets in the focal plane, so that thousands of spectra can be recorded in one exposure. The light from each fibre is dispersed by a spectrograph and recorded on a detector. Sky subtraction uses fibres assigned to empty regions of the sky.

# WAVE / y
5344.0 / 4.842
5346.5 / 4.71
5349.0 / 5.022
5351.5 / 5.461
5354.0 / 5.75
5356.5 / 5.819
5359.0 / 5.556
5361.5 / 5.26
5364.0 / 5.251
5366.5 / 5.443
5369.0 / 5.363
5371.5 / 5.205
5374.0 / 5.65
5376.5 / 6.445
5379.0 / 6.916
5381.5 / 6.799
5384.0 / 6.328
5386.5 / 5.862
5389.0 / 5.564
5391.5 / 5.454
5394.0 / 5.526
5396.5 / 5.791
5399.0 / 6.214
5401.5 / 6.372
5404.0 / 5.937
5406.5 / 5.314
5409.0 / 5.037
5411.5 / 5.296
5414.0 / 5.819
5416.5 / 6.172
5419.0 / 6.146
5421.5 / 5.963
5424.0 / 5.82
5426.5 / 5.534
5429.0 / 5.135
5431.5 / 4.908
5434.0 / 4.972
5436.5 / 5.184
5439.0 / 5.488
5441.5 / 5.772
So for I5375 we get 6.916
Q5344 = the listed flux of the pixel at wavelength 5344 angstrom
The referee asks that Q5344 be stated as 4.842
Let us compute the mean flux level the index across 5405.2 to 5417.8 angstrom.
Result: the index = 5.53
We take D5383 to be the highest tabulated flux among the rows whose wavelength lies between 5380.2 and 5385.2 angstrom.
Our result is 6.799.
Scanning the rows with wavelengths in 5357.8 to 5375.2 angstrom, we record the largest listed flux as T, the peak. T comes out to 5.65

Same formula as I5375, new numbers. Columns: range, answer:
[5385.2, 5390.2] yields 5.862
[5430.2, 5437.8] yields 5.184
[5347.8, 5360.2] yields 5.819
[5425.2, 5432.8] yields 5.534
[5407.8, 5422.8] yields 6.172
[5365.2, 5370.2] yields 5.443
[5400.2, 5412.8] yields 6.372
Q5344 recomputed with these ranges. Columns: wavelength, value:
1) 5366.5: 5.443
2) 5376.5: 6.445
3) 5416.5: 6.172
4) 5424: 5.82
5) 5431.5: 4.908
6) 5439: 5.488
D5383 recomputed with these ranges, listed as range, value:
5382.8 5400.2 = 6.328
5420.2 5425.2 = 5.963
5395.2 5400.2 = 6.214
